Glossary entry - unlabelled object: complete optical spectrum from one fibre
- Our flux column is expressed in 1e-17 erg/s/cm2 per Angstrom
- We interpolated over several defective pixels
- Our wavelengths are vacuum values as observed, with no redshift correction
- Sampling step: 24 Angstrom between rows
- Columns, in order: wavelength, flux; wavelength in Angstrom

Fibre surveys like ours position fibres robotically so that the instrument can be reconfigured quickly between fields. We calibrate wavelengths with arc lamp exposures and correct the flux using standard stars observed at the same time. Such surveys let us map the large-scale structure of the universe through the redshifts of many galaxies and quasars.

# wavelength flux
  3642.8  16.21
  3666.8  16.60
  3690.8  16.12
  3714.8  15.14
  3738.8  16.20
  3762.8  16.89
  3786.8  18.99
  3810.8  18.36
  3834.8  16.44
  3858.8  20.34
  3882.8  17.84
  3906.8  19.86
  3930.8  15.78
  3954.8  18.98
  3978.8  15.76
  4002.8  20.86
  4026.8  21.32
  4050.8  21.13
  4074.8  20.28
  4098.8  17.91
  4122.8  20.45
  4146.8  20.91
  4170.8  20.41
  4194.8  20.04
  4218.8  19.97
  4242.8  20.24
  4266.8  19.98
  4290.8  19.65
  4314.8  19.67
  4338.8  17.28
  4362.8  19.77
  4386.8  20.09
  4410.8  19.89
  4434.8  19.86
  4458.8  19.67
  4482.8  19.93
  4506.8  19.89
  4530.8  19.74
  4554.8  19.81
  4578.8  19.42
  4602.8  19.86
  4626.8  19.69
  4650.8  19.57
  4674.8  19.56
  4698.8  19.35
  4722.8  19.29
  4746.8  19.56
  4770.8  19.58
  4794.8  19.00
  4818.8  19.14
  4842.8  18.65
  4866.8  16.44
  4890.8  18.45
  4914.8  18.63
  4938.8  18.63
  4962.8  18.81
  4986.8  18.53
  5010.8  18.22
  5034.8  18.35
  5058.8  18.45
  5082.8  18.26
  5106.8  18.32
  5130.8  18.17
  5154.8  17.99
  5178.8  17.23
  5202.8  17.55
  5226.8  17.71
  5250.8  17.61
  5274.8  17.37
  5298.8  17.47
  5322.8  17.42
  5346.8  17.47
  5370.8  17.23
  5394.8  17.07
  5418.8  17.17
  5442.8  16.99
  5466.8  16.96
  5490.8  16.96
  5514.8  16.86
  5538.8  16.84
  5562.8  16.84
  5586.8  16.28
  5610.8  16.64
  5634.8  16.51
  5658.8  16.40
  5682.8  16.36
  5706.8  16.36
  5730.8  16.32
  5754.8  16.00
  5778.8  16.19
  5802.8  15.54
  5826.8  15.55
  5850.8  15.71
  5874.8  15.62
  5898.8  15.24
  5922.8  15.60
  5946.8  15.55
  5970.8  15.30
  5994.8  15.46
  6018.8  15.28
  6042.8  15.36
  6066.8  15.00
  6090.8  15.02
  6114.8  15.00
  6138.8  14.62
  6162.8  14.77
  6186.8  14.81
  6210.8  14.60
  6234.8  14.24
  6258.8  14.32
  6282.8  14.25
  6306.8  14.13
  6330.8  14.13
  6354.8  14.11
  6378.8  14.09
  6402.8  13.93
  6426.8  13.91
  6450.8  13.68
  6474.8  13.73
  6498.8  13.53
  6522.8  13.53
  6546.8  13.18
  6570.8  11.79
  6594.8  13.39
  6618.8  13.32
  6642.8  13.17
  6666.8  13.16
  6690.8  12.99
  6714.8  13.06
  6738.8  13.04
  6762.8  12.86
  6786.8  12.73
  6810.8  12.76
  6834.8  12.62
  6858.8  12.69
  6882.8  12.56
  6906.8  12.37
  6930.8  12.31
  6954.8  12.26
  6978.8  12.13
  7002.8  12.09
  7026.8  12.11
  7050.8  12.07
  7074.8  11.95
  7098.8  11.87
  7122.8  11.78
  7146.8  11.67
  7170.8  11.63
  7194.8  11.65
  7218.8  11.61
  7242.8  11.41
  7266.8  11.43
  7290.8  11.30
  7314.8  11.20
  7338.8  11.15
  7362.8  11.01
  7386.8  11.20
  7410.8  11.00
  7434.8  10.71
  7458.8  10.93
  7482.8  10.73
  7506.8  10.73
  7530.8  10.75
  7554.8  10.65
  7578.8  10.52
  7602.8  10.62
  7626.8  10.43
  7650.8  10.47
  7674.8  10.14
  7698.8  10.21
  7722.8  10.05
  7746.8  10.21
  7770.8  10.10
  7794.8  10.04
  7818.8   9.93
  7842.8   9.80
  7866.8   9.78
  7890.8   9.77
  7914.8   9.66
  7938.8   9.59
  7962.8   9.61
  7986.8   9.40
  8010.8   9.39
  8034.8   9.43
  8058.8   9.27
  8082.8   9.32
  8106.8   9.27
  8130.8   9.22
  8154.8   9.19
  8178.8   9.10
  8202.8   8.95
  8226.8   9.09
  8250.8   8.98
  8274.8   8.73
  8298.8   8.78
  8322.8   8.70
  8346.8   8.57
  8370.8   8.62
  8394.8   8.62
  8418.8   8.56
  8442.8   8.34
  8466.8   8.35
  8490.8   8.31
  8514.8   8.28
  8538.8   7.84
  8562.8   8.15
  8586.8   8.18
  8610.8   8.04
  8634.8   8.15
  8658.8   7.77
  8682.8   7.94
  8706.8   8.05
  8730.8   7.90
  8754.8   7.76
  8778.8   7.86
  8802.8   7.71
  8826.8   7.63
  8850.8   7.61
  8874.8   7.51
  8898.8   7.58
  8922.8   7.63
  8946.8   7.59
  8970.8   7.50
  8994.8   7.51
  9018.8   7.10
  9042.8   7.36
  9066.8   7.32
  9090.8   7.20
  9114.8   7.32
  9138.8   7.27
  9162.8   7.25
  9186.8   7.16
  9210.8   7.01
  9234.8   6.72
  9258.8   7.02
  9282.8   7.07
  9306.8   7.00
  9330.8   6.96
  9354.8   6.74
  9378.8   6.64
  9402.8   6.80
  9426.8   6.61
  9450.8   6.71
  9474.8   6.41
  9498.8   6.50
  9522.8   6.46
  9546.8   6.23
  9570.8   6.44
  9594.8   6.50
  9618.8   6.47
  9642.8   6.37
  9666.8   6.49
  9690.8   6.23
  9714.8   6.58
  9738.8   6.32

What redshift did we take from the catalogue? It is 0.00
